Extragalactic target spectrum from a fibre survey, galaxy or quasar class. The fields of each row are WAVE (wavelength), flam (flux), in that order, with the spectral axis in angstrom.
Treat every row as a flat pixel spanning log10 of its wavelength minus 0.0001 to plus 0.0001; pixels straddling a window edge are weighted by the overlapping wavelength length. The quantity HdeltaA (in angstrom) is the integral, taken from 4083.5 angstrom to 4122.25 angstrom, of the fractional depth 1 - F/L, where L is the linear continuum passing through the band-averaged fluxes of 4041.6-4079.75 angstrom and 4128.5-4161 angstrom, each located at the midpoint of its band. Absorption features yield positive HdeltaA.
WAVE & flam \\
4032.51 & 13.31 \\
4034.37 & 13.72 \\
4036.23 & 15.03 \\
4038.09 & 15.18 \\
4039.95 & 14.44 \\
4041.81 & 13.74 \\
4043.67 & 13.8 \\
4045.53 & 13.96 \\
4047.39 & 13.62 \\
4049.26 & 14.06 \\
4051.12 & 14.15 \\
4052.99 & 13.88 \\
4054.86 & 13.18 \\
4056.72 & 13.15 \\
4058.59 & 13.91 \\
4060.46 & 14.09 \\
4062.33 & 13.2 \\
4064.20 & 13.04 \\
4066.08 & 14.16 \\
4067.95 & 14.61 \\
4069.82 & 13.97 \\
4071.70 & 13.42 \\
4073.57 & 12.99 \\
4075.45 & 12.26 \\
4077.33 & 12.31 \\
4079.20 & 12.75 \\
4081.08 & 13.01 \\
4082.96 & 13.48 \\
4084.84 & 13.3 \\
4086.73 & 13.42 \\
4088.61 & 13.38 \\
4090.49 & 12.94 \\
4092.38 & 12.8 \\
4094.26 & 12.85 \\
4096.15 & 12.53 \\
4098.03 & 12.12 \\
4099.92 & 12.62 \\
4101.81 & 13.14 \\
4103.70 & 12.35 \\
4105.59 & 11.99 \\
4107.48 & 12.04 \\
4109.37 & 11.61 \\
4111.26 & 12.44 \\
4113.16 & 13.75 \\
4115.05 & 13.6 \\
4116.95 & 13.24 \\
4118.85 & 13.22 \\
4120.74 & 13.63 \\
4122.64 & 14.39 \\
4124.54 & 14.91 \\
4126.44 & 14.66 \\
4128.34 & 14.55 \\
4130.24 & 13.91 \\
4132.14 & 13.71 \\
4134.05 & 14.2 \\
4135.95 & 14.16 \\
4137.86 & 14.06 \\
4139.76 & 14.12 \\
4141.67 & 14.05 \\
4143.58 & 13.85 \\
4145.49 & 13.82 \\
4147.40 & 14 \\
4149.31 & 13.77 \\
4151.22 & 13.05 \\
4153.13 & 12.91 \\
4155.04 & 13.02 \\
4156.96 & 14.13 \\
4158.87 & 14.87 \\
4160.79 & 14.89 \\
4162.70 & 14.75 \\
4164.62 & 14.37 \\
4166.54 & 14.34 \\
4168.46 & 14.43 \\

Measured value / 2.39 angstrom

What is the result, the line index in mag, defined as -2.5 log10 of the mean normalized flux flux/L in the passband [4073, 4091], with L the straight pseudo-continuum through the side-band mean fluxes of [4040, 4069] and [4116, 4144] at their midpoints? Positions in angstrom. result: 0.07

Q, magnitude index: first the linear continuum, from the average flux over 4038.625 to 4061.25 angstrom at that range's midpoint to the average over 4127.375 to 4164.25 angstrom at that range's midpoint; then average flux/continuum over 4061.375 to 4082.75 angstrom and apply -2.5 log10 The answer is 0.051 mag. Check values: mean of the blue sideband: 13.9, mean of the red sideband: 14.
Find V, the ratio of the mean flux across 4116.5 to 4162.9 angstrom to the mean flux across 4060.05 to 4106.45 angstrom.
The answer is 1.07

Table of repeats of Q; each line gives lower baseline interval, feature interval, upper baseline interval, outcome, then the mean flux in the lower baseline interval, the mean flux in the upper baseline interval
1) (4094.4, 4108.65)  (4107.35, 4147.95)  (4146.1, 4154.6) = -0.064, 12.4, 13.4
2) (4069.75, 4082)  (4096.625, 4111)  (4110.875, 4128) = 0.101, 12.9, 13.8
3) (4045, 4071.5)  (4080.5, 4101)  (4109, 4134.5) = 0.066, 13.8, 13.7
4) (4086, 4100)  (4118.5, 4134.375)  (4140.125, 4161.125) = -0.059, 12.8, 13.8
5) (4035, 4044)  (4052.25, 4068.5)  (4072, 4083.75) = -0.008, 14.5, 12.8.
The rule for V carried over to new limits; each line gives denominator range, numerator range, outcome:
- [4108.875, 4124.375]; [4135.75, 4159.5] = 1.03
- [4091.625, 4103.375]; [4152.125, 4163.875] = 1.11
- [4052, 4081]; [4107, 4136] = 1.02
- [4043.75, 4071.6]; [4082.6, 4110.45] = 0.92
